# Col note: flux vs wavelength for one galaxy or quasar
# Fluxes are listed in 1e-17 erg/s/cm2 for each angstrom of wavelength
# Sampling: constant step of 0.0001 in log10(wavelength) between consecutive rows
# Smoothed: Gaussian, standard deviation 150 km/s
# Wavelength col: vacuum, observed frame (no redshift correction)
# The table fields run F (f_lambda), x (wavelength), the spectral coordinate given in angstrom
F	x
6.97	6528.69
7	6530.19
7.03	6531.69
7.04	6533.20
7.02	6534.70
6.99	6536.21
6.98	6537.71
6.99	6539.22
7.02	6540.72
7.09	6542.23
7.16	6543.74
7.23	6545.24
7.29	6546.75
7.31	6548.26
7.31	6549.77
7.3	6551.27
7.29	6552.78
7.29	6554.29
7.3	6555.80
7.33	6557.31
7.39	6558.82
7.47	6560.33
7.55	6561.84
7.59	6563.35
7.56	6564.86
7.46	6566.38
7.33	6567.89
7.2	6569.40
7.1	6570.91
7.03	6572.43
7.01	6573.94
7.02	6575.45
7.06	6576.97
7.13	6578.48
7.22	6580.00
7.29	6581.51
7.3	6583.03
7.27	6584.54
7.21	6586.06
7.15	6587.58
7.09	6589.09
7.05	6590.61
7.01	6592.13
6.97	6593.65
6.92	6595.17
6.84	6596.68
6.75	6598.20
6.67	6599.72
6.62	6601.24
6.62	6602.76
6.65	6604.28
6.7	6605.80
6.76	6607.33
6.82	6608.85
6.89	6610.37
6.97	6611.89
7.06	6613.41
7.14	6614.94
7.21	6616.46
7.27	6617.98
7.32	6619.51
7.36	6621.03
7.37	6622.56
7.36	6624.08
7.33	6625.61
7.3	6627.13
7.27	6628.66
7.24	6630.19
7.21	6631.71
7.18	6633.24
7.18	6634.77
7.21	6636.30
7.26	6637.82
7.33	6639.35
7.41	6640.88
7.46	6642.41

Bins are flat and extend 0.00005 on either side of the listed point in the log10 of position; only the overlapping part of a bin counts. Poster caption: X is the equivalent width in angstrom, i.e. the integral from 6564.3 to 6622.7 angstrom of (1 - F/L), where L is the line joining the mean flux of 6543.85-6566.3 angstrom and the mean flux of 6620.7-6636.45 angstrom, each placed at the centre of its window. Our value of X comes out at 2.1 angstrom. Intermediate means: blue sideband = 7.37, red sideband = 7.27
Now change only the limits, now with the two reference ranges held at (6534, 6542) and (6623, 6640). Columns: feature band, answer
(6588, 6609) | 1.02 angstrom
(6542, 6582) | -1.15 angstrom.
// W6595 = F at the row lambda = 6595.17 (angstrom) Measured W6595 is 6.92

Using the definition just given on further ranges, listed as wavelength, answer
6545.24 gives 7.23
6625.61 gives 7.33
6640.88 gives 7.41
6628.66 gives 7.27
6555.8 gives 7.3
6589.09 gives 7.09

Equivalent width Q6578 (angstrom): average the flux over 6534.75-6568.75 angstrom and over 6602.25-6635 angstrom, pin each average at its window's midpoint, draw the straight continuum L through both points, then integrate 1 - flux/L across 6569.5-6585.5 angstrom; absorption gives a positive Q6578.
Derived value 0.14 angstrom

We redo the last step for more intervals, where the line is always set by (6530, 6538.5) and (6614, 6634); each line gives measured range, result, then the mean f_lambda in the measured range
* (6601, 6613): 0.8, 6.77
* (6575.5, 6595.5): 0.1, 7.13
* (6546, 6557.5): -0.4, 7.3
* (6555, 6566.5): -0.6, 7.45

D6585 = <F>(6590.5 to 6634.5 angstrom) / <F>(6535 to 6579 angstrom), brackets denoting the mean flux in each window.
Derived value 0.97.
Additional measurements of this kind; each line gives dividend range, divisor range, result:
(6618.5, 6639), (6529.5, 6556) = 1.02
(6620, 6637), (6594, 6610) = 1.08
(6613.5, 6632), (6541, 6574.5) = 1.00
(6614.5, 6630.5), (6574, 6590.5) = 1.02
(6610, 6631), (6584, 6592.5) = 1.01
